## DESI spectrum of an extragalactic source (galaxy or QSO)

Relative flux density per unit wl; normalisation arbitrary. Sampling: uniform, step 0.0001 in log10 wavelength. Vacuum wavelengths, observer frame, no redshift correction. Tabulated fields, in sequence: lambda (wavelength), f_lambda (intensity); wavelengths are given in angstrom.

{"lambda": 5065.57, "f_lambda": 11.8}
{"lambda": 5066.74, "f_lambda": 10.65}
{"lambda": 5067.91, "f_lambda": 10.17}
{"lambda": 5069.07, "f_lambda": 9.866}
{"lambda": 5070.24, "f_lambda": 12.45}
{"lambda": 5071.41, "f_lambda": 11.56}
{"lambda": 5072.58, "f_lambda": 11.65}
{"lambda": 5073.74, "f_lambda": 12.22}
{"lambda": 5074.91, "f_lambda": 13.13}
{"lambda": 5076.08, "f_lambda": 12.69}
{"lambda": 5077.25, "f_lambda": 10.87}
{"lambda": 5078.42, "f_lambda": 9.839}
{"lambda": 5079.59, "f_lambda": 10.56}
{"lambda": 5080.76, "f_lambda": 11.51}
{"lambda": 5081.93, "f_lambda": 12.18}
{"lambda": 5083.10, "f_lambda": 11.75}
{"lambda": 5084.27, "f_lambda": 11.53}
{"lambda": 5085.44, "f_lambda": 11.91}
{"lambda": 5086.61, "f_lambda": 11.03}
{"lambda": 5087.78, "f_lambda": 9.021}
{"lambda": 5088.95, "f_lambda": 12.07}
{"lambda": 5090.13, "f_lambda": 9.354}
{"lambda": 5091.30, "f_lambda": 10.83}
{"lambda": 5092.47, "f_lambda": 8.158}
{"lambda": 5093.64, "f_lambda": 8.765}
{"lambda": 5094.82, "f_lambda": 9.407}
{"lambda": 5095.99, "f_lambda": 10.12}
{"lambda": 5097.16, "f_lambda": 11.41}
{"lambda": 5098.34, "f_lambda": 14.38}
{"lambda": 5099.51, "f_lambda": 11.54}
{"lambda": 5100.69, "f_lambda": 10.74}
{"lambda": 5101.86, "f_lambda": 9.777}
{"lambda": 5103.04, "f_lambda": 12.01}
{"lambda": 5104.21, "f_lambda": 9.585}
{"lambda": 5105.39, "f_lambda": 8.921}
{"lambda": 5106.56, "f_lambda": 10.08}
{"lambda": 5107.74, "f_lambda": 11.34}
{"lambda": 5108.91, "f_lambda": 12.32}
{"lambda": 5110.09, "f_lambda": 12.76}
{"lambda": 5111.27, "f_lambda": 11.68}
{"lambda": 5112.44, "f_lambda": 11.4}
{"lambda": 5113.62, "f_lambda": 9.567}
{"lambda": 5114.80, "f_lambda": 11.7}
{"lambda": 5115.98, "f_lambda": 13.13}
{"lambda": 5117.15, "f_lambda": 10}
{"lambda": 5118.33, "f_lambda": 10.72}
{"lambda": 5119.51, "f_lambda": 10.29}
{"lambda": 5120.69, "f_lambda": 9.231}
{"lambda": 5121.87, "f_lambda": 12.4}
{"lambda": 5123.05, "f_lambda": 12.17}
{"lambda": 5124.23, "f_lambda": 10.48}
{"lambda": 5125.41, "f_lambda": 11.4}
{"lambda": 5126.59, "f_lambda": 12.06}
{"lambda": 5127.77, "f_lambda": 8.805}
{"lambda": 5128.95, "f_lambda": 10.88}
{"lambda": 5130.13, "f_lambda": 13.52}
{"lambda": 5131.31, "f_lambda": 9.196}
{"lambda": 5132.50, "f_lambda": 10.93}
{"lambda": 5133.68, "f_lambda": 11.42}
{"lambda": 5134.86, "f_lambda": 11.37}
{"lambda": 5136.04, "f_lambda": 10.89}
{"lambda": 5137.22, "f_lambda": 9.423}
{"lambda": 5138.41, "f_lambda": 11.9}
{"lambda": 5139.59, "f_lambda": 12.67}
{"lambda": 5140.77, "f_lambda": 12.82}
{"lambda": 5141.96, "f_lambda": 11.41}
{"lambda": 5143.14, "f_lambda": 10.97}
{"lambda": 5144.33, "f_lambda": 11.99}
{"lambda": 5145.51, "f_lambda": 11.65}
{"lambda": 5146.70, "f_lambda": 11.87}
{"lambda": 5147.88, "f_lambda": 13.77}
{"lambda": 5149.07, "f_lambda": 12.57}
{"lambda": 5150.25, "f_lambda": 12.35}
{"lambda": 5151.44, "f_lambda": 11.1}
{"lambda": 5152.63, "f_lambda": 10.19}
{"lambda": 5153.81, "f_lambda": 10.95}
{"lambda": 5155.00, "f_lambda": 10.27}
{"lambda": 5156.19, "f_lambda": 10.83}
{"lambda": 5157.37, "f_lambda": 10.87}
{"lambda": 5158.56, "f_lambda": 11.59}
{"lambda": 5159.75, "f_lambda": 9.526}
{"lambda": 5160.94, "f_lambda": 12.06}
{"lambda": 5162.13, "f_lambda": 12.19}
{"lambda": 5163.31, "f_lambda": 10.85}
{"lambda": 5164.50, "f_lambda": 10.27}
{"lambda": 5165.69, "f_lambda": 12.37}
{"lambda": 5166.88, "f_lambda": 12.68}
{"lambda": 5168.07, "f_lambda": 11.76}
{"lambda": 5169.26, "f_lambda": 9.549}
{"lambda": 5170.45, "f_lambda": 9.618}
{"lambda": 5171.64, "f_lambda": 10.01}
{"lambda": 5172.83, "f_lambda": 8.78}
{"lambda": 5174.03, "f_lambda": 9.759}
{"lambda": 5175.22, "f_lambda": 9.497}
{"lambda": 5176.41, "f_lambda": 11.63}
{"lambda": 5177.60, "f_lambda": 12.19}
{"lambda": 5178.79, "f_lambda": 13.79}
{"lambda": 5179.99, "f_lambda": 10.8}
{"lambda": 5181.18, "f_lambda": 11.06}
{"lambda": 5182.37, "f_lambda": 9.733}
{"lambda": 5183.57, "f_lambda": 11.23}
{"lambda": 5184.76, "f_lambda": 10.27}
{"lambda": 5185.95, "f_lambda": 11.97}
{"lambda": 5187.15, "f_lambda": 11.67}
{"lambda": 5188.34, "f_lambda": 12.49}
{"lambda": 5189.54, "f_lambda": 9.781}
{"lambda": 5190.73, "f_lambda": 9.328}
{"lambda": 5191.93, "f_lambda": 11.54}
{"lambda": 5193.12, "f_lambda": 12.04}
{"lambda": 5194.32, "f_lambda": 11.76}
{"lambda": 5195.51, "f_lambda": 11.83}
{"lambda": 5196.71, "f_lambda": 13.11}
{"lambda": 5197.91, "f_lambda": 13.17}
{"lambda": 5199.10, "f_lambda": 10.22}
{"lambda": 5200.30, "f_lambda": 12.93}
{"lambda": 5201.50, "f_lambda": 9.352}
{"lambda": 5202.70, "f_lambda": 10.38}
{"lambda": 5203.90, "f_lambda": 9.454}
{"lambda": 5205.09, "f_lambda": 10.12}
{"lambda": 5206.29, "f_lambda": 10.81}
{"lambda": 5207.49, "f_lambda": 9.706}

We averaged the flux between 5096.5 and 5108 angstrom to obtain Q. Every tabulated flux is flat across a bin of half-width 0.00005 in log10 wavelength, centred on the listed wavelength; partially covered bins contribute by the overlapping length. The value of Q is 11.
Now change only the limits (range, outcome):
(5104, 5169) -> 11.3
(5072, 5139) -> 11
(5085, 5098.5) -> 10.4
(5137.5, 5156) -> 11.7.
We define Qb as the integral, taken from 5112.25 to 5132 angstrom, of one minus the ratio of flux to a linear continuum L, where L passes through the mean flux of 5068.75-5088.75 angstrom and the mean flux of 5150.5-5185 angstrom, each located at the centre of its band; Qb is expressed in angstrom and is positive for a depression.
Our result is 0.3 angstrom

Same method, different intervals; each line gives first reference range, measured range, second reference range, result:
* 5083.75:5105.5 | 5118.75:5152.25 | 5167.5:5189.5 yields -2.1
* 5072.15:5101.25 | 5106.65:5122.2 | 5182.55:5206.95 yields -0.2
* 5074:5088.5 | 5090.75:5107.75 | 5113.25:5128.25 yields 1.1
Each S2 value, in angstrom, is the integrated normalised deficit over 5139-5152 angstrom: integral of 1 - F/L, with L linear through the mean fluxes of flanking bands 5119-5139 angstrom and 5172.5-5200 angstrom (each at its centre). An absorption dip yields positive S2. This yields -1.3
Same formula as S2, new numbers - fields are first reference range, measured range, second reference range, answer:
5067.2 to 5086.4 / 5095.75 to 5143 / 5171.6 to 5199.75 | 0.81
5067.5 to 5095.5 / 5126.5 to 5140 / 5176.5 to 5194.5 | 0.11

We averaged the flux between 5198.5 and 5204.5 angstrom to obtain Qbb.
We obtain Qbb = 10.5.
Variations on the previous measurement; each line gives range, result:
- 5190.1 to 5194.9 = 11.2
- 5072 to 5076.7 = 12.4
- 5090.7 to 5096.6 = 9.48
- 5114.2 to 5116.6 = 12.4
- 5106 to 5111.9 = 11.6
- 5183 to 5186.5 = 11.2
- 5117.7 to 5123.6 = 10.9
